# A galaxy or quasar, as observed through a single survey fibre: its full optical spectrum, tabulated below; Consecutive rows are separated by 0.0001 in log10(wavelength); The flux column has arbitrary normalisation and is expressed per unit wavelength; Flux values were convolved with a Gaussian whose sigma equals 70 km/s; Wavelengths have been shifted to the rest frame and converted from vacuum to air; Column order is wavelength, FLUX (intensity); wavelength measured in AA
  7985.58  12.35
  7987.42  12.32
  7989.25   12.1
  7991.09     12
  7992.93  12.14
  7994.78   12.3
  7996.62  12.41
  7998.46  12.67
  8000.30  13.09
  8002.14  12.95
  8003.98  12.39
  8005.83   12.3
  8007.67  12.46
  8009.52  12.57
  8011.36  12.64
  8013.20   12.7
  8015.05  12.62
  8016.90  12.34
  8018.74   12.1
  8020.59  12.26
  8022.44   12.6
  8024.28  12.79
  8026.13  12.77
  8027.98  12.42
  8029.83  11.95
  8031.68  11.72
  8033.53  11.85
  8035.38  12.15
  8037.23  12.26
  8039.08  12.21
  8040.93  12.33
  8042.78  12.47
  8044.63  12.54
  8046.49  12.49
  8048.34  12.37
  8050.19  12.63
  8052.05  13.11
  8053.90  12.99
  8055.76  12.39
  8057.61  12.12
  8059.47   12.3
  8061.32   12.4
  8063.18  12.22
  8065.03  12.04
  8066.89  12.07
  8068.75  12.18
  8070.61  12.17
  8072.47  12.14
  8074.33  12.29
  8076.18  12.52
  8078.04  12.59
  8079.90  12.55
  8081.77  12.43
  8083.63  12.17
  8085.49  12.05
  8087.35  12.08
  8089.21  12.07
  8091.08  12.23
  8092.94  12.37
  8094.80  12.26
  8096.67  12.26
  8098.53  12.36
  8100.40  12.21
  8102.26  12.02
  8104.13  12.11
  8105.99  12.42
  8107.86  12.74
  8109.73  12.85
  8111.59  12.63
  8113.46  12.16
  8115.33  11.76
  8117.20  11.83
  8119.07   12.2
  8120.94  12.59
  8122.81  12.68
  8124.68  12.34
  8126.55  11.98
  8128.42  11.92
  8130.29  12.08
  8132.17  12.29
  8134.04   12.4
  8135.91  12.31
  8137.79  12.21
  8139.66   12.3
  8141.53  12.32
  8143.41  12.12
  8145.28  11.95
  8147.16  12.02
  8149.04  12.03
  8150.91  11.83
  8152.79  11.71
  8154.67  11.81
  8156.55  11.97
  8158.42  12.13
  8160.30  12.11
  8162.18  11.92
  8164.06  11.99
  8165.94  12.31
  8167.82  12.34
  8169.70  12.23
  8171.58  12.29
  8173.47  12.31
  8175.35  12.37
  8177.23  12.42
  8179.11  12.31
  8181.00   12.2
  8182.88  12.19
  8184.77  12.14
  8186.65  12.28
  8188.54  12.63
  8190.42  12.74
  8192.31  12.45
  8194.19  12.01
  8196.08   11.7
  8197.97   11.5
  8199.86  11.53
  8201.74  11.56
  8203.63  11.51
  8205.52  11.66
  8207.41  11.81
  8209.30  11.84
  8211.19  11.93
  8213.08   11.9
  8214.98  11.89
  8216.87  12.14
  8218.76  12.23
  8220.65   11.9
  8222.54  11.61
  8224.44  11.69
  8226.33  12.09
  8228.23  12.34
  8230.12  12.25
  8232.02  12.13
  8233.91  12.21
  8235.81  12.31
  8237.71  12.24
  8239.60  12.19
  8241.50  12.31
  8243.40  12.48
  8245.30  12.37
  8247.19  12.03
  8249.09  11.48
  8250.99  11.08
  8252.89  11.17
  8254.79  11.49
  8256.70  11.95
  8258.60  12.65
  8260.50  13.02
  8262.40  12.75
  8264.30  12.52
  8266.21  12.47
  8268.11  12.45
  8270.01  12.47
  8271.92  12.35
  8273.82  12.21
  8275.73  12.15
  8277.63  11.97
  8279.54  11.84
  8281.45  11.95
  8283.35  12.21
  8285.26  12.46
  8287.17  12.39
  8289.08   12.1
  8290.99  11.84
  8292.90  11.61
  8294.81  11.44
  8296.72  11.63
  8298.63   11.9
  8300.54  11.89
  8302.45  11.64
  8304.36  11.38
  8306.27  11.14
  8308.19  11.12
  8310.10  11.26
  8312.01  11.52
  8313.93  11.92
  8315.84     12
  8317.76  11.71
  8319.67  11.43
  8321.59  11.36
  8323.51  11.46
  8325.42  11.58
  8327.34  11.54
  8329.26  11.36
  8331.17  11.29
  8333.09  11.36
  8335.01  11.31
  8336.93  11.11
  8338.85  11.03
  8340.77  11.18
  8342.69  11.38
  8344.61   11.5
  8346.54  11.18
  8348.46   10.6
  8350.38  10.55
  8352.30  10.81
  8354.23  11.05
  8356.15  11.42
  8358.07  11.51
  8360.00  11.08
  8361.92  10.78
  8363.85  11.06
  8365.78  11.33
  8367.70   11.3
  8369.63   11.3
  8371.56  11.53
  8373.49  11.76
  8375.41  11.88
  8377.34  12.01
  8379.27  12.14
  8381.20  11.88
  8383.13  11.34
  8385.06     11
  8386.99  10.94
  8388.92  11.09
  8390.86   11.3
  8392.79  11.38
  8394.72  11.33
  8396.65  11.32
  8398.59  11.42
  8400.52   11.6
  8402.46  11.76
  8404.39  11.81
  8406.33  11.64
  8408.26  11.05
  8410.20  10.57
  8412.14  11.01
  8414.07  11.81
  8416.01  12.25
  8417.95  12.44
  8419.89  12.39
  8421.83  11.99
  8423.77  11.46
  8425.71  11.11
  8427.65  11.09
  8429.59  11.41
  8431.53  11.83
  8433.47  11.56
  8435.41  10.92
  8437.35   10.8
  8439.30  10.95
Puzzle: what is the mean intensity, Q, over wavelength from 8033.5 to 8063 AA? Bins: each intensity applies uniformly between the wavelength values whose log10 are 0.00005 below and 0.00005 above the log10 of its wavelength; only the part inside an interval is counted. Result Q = 12.4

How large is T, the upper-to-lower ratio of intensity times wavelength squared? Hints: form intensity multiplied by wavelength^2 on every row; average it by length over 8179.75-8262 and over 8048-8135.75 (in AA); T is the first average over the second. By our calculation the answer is 1.01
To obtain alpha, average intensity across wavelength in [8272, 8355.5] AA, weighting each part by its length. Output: 11.6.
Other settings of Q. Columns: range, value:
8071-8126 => 12.3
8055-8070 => 12.2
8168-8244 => 12.1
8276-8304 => 11.9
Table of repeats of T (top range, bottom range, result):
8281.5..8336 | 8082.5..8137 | 1.00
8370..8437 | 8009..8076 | 1.02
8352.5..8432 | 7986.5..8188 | 1.00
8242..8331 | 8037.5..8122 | 1.01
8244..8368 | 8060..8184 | 1.00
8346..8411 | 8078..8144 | 0.98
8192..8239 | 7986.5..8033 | 1.01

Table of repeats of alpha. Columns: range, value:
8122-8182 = 12.2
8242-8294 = 12.1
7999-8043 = 12.4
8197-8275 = 12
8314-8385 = 11.4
